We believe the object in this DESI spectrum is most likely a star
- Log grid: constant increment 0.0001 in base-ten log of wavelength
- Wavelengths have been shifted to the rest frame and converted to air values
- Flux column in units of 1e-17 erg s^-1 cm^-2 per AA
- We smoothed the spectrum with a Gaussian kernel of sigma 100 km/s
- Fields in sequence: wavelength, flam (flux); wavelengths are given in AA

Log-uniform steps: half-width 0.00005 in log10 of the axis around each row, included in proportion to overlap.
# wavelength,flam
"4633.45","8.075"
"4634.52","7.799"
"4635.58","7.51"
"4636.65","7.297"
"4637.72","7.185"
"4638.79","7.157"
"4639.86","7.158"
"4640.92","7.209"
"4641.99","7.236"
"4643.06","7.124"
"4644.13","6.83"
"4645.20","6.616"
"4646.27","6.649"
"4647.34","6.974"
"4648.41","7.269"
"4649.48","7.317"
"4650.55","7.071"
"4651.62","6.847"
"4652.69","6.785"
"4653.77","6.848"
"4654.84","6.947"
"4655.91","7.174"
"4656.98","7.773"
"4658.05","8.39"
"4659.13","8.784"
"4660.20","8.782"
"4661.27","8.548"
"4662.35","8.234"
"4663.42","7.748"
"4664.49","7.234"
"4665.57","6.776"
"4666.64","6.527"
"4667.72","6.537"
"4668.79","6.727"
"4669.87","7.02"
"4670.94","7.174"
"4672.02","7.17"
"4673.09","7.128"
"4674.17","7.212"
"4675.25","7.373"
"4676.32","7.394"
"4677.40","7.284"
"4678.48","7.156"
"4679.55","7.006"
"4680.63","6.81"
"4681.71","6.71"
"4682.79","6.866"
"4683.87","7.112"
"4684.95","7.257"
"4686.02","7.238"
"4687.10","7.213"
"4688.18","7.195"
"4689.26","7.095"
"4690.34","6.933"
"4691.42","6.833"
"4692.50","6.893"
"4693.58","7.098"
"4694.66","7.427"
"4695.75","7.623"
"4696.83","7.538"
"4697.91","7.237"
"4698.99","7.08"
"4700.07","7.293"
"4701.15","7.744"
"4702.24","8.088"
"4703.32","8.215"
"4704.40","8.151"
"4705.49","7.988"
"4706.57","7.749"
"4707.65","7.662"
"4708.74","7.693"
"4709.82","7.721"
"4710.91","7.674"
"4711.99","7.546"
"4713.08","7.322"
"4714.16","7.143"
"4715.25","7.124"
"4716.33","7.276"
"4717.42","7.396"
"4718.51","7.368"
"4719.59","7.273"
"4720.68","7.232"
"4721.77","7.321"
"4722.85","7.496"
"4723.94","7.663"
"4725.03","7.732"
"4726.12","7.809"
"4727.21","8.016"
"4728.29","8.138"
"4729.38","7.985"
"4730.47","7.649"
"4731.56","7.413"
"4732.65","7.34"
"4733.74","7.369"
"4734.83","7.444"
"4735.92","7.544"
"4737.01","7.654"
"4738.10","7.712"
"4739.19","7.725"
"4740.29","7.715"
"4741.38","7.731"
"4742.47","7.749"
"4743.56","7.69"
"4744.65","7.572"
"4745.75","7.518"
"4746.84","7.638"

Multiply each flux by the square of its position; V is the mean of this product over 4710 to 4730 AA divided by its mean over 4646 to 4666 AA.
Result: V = 1.03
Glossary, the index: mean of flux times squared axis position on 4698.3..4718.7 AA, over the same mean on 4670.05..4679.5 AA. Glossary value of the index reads 1.1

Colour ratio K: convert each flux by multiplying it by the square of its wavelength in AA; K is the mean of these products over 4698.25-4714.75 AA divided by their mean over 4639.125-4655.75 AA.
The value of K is 1.12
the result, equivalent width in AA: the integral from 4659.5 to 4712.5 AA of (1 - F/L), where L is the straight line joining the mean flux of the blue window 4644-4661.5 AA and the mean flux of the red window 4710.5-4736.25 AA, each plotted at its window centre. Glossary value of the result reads 0.6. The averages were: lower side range 7.38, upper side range 7.51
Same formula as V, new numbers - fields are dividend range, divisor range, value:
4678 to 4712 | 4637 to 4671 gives 1.03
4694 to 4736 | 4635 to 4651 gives 1.10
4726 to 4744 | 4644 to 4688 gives 1.09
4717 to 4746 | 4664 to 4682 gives 1.11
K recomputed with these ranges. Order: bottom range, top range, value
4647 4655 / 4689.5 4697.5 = 1.04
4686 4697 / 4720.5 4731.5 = 1.09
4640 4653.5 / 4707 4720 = 1.09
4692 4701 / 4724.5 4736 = 1.07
